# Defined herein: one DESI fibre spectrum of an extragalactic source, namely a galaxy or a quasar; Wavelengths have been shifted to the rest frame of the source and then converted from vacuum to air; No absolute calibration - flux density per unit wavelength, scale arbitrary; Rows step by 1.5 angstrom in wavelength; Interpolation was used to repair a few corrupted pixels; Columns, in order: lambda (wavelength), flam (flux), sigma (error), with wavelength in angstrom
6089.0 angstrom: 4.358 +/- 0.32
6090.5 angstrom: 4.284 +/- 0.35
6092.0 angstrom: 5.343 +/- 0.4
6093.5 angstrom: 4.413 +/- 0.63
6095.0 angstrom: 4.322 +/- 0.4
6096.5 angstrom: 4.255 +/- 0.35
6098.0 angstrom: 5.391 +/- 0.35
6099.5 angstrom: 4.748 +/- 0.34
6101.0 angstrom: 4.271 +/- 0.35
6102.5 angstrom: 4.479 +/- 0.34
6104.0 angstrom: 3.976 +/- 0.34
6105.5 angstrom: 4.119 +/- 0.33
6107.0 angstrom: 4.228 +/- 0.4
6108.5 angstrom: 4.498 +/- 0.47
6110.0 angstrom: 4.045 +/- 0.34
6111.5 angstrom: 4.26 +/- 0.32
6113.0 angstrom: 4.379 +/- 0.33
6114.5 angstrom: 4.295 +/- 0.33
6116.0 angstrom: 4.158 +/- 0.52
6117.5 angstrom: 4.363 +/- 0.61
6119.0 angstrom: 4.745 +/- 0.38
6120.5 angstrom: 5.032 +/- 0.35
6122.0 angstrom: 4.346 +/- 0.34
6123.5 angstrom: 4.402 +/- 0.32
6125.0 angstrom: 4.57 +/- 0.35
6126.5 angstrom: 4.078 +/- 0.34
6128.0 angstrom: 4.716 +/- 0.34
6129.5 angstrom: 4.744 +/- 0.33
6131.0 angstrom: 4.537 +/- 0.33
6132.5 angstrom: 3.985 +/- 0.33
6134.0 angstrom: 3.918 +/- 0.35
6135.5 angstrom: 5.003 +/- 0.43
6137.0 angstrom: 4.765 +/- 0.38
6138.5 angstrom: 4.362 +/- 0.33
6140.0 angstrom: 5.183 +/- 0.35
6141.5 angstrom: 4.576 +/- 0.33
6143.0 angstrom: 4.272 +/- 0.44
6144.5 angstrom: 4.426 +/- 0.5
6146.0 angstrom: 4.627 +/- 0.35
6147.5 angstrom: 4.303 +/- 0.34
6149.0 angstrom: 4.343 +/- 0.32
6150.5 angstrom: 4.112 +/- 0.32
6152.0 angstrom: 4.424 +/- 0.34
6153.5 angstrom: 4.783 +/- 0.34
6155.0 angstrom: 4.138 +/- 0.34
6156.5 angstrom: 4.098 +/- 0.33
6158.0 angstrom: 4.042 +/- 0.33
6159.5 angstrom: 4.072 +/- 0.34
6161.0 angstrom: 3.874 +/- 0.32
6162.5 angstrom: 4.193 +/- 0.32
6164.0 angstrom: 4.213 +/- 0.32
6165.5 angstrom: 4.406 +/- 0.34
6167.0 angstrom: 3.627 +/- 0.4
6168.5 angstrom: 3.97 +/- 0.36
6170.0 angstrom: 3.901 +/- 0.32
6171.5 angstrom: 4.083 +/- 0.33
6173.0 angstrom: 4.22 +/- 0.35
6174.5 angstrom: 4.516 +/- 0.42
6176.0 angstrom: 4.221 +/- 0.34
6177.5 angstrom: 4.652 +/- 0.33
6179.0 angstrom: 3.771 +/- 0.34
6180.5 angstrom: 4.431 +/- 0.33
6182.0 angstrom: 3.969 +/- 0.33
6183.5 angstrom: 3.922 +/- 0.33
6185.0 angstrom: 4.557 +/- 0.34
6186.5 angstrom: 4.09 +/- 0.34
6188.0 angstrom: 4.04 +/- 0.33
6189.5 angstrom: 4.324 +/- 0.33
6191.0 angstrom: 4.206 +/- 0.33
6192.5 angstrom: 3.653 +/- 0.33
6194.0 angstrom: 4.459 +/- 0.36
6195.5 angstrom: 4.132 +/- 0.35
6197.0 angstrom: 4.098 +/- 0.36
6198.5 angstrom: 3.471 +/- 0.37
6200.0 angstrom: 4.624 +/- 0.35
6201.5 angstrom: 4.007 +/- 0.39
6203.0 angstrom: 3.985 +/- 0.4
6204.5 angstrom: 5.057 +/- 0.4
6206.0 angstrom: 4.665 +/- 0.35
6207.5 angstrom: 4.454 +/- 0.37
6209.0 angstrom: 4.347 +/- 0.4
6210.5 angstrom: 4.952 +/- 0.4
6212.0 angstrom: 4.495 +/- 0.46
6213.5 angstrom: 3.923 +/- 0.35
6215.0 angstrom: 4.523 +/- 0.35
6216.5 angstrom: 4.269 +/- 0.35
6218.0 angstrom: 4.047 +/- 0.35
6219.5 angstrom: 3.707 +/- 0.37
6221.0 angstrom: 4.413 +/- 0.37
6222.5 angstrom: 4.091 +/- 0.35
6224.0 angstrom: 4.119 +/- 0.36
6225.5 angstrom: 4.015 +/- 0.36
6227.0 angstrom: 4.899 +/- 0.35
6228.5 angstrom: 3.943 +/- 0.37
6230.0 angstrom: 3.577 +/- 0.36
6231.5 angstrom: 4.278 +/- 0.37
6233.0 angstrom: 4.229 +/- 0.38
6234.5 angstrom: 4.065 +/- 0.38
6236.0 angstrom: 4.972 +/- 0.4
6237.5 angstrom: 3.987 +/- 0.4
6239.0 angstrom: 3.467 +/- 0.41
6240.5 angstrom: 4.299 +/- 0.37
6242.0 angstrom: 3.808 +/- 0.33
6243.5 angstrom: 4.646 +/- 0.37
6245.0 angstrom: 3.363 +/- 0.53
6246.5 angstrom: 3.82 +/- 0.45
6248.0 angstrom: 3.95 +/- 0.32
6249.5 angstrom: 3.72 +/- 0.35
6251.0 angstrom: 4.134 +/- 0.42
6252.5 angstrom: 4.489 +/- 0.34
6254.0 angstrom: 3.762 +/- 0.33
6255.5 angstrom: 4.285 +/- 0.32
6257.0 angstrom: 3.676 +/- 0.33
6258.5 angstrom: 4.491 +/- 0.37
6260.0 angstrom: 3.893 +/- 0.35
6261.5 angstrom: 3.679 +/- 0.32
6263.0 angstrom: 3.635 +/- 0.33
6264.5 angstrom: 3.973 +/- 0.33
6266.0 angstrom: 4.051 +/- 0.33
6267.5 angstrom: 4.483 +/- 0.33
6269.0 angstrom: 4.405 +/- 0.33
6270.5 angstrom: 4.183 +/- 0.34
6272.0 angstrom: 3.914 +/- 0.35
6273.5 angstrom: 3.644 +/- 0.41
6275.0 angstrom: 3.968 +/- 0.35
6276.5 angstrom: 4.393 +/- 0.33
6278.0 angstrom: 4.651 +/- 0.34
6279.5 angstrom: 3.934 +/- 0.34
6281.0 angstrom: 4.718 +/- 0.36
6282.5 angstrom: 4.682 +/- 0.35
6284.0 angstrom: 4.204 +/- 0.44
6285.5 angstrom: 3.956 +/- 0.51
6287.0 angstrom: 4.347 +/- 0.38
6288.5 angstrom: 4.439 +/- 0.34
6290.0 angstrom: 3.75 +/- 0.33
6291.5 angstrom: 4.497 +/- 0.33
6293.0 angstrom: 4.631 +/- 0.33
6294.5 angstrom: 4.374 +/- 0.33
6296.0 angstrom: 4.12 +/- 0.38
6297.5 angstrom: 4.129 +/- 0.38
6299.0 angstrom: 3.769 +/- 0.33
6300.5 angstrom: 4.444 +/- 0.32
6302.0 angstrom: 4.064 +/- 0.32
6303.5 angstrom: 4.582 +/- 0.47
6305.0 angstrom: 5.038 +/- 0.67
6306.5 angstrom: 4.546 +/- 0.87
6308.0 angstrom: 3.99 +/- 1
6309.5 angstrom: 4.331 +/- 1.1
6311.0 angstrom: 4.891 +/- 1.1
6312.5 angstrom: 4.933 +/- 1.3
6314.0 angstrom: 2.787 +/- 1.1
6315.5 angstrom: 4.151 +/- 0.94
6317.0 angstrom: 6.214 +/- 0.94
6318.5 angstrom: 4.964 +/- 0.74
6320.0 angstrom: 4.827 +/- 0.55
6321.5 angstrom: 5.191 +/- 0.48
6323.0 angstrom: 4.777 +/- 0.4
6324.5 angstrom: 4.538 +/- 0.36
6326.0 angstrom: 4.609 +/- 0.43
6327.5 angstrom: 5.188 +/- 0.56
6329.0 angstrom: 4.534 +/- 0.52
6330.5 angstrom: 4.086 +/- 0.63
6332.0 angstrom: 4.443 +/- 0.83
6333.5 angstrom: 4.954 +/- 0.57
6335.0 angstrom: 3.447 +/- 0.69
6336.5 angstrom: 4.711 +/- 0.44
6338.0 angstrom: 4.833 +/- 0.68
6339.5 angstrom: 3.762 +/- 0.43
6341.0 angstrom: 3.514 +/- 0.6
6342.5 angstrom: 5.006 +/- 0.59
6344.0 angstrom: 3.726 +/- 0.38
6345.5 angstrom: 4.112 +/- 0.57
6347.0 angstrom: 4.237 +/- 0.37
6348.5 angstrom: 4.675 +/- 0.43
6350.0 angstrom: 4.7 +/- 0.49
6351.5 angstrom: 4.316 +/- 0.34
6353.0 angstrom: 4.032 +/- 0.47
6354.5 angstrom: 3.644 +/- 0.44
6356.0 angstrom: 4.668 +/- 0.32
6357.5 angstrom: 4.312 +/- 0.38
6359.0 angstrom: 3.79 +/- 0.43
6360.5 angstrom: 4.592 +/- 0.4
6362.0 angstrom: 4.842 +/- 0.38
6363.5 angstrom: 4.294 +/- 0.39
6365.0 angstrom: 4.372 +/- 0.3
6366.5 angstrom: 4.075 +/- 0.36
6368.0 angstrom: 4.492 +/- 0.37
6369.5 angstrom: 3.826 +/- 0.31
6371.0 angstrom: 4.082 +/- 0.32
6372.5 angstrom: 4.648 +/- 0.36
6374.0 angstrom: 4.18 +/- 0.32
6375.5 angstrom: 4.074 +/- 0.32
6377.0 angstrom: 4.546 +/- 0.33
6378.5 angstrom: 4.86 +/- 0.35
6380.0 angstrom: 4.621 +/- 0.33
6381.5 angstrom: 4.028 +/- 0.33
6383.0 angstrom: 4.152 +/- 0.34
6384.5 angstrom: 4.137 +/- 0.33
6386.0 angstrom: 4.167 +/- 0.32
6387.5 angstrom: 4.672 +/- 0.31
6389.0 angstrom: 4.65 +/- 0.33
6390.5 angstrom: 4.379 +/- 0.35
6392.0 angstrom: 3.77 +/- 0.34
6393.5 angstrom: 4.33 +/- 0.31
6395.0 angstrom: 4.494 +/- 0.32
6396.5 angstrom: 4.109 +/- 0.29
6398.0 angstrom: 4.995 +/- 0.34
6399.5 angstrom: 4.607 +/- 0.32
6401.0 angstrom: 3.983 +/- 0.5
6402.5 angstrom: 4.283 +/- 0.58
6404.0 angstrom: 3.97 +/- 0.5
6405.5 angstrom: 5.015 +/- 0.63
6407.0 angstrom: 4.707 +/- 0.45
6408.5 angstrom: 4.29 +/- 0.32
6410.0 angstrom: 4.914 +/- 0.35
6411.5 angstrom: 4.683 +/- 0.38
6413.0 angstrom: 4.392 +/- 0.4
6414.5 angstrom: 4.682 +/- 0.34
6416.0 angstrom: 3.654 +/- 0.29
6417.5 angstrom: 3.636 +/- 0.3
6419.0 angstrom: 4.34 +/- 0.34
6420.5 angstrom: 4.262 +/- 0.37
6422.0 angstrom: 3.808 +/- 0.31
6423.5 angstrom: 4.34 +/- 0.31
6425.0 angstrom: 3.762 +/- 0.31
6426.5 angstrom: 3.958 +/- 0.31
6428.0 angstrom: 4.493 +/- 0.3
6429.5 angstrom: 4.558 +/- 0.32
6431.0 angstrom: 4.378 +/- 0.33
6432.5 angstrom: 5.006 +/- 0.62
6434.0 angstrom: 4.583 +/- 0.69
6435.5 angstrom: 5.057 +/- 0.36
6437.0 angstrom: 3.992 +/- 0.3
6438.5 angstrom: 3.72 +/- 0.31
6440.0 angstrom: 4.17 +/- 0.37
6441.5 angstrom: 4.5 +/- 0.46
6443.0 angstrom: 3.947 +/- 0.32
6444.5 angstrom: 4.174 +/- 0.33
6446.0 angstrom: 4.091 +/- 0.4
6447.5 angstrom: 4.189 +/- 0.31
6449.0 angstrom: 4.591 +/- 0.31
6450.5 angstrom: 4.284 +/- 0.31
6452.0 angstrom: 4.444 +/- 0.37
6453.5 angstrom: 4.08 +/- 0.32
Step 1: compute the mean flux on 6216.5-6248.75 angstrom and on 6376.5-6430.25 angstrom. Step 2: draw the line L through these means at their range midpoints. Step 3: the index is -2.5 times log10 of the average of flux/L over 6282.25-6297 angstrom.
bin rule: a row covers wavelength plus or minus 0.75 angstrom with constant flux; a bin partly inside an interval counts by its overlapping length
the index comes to -0.03 mag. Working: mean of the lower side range 4.09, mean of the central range 4.28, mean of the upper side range 4.34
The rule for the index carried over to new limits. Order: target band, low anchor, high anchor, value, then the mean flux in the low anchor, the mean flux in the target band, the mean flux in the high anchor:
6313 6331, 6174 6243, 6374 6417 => -0.08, 4.21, 4.67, 4.39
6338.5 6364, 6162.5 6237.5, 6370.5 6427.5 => 0.01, 4.21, 4.25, 4.32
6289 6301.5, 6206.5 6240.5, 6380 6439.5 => 0.01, 4.22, 4.22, 4.34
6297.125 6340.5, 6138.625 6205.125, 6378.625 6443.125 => -0.05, 4.23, 4.51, 4.34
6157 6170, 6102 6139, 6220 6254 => 0.06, 4.4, 4.04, 4.09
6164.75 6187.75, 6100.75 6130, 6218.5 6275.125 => 0.02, 4.38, 4.15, 4.05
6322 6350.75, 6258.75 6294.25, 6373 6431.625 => -0.04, 4.18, 4.42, 4.33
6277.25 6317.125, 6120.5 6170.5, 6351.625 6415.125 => 0.00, 4.35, 4.35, 4.36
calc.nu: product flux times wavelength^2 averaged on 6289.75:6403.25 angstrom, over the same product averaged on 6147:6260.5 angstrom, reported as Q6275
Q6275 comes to 1.1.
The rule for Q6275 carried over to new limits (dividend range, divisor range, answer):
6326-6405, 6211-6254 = 1.10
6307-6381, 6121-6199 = 1.10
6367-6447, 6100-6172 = 1.09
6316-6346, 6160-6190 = 1.16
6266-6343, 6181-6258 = 1.09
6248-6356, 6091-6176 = 1.04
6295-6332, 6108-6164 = 1.09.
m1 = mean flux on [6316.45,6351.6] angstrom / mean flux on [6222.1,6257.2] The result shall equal 1.12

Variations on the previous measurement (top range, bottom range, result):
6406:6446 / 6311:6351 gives 0.96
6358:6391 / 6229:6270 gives 1.07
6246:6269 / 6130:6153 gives 0.90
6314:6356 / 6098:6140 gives 1.00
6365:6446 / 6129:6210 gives 1.01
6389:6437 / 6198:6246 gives 1.04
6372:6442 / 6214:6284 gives 1.06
